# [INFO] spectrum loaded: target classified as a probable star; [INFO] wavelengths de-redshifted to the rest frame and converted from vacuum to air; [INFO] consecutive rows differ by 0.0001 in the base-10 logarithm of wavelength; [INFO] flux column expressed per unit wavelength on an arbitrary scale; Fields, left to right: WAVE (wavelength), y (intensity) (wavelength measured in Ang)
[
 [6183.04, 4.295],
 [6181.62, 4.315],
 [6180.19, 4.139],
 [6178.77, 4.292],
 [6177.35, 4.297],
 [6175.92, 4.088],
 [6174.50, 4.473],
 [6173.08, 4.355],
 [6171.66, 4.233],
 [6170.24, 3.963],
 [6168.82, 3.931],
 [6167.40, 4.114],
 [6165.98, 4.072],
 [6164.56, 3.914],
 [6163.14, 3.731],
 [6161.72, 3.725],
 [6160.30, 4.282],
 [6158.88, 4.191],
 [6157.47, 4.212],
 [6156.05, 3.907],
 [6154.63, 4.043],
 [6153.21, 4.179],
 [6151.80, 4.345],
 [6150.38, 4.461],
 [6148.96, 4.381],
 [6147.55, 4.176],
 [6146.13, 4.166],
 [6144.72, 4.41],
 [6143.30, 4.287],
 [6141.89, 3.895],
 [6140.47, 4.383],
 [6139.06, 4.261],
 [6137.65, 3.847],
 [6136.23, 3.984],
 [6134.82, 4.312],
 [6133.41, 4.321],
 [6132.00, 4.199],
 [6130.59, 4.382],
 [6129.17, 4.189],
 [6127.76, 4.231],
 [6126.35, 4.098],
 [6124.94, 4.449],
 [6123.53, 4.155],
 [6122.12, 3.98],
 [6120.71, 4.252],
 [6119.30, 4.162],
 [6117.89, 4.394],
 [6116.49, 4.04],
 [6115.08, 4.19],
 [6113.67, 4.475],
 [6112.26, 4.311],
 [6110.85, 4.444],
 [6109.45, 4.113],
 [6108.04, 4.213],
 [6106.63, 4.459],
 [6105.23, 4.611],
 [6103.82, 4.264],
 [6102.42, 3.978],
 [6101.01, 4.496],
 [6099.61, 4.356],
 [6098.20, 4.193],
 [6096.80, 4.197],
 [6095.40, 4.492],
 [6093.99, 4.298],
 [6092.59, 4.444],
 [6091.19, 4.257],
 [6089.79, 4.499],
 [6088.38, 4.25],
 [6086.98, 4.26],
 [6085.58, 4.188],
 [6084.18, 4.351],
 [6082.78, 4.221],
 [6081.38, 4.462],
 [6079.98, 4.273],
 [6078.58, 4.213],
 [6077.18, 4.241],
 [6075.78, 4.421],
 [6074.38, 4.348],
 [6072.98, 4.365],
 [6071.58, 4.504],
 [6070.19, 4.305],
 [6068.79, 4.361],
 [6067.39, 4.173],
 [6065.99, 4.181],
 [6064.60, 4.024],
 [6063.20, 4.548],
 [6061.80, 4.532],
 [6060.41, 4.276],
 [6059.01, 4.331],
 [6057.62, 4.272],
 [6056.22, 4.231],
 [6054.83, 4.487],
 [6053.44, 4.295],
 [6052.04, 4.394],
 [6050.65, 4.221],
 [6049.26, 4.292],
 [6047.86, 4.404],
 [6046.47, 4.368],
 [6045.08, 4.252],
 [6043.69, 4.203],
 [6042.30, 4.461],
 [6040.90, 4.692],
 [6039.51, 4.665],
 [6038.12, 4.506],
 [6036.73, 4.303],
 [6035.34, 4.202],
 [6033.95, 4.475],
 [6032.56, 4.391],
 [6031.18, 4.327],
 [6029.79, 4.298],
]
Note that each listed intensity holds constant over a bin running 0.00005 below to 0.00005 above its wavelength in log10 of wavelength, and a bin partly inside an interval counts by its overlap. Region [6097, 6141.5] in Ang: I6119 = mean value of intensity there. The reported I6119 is 4.25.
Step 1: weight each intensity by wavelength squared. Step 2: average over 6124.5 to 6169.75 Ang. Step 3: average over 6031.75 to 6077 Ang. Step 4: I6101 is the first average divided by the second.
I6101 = 0.98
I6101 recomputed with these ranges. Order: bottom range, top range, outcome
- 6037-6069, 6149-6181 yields 0.99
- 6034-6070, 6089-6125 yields 1.01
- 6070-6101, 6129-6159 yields 0.99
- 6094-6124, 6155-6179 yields 0.98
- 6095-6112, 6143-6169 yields 0.97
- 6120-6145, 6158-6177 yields 0.99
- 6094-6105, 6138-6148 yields 0.99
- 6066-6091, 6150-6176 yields 0.98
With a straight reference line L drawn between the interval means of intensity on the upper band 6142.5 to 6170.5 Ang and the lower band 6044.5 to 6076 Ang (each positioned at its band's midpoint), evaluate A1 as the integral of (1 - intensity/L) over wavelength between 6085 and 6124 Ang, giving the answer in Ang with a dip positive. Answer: -0.5 Ang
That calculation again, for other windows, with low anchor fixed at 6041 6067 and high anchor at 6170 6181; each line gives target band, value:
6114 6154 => 0.5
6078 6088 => 0.1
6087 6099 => -0.1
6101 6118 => 0.0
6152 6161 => 0.2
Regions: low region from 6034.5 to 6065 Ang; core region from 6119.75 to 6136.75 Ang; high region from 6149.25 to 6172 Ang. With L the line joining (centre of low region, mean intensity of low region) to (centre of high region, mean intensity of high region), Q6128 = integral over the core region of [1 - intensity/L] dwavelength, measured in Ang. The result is -0.2 Ang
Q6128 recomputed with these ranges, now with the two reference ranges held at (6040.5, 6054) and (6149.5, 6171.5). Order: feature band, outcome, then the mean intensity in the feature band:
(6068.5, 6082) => -0.2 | 4.35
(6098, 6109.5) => -0.3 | 4.31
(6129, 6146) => -0.3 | 4.2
